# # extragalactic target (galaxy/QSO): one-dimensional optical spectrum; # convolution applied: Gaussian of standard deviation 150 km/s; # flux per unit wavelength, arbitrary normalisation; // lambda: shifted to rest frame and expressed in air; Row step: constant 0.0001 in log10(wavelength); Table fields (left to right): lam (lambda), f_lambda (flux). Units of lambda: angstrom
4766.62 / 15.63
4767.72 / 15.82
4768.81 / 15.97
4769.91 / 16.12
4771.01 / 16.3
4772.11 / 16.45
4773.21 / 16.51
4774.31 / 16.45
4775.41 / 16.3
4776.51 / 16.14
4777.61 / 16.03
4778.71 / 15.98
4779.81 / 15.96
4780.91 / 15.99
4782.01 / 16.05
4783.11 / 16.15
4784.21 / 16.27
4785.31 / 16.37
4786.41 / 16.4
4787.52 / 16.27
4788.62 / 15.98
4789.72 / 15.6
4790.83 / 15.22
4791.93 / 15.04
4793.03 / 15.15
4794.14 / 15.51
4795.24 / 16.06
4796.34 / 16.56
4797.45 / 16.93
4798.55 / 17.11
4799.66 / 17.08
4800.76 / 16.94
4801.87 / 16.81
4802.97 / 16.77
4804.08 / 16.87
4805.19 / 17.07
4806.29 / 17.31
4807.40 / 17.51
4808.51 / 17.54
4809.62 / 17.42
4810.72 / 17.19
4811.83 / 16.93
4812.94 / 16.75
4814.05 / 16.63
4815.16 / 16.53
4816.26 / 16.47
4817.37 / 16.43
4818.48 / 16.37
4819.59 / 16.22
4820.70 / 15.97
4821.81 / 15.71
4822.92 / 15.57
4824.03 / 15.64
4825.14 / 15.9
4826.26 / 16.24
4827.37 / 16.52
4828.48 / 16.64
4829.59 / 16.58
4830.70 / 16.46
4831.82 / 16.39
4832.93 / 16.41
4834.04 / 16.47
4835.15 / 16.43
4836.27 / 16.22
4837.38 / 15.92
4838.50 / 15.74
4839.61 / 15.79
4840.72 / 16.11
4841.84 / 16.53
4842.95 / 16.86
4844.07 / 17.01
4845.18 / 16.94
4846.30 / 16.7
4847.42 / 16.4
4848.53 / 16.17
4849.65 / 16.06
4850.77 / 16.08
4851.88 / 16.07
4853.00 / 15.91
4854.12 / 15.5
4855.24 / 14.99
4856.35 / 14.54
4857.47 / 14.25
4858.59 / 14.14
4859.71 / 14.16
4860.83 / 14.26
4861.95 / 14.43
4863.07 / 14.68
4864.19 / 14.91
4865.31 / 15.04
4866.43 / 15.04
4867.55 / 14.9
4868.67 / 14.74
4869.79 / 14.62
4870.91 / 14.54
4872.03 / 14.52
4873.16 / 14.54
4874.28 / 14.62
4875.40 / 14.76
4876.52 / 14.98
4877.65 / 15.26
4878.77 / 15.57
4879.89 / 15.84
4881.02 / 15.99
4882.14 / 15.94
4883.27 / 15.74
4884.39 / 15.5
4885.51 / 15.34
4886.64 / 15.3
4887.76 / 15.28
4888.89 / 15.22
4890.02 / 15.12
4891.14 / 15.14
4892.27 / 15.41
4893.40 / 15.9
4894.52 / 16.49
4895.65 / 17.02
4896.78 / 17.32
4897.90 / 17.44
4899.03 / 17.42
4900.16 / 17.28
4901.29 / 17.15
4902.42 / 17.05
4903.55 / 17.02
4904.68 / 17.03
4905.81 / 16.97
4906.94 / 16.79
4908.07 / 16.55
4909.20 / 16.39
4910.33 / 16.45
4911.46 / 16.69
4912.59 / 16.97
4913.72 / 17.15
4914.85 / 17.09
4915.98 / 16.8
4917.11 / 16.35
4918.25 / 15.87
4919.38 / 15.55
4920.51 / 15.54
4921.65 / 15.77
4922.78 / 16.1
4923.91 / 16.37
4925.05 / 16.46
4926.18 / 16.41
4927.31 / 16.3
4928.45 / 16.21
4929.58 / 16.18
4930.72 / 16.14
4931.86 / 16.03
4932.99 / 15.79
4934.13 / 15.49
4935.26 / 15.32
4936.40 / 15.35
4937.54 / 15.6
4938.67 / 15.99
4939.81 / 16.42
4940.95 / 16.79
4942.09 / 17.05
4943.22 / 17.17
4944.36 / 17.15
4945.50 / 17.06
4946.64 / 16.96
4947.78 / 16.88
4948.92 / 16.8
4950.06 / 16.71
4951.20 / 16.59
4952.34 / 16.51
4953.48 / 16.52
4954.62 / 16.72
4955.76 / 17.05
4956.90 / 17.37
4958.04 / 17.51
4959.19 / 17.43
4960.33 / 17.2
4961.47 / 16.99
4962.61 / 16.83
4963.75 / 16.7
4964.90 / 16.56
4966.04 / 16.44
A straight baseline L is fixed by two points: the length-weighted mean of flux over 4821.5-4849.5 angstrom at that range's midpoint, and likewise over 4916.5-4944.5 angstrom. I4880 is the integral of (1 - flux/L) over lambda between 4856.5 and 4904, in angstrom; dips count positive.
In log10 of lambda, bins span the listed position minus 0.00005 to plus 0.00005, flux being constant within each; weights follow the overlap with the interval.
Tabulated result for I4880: 2.2 angstrom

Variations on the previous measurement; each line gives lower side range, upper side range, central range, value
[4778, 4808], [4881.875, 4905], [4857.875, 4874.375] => 1.68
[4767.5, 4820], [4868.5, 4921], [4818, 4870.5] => 1.54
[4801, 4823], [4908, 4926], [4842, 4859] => 0.75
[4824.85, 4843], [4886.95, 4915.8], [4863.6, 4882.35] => 1.62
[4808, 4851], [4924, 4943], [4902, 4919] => -0.57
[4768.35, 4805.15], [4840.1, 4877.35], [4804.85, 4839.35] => -1.54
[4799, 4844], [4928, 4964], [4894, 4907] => -0.42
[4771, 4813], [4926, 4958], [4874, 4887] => 0.82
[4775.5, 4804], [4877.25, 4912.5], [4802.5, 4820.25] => -0.73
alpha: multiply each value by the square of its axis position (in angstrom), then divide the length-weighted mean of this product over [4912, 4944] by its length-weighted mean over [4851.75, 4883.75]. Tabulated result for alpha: 1.1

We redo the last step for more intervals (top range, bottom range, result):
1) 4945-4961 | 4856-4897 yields 1.15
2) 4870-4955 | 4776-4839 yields 1.03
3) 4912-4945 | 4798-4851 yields 1.03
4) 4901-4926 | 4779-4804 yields 1.07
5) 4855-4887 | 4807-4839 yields 0.93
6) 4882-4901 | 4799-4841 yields 1.00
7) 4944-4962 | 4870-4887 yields 1.15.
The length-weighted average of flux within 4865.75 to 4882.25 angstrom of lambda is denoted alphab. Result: 15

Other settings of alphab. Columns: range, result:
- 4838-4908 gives 15.7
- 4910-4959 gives 16.5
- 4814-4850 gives 16.3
